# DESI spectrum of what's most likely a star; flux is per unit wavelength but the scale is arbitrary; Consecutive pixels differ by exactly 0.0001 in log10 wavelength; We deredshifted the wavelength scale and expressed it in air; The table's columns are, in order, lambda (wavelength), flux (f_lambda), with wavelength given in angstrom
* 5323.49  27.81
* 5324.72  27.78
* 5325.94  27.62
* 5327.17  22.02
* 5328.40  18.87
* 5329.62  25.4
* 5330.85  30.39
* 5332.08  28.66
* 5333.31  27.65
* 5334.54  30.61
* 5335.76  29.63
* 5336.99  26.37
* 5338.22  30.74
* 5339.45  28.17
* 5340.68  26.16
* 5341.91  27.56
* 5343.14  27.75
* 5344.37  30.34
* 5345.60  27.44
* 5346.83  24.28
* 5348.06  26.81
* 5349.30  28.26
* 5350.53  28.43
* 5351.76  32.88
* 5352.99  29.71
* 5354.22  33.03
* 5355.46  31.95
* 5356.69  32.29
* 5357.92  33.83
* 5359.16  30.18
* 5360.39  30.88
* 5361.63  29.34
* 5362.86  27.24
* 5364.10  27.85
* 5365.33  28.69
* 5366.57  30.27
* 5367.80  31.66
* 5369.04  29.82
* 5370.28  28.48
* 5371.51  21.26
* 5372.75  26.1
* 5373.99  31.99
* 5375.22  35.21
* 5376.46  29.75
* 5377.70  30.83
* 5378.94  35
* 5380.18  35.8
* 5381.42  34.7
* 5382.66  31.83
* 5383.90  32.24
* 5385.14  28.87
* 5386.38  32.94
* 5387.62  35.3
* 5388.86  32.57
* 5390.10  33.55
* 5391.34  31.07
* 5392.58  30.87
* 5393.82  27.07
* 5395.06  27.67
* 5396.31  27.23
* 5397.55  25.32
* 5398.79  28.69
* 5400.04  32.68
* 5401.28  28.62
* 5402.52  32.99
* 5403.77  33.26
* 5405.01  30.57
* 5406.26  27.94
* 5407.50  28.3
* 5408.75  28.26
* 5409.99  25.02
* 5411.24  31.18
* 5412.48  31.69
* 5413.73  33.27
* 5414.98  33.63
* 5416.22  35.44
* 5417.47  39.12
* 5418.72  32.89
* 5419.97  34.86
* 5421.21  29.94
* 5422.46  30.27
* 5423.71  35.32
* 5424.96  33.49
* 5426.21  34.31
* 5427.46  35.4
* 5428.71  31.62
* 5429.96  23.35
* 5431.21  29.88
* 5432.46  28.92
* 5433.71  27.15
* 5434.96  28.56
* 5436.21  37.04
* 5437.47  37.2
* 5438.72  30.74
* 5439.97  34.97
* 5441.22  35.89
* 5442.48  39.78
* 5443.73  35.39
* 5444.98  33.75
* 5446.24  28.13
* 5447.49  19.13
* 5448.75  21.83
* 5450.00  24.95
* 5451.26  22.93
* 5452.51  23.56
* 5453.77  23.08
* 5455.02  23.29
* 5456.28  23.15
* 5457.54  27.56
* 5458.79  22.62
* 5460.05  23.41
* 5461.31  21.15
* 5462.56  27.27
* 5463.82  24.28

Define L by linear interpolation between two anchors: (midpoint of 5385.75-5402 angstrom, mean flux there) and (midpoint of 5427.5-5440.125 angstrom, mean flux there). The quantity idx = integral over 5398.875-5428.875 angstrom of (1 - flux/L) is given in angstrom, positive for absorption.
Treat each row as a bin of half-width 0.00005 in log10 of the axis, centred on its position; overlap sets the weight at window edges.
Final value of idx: -1.3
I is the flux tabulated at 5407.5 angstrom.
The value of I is 28.3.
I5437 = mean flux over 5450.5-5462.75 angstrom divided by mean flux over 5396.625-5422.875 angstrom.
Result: 0.76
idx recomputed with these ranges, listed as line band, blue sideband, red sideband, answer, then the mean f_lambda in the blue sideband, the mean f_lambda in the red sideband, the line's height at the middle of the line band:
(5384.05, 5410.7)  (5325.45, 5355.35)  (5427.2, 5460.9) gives -1.6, 27.9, 28.5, 28.3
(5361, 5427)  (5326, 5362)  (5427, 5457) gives -4.9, 28.6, 29.1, 28.9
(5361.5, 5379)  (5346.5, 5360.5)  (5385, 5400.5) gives 0.5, 30.3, 30.3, 30.3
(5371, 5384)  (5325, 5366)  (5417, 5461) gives -1.1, 28.5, 29.7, 28.9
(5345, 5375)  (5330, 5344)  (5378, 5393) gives 1.2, 28.5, 32.9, 30.6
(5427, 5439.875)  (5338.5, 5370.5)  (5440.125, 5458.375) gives -1.5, 29.4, 27.5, 27.8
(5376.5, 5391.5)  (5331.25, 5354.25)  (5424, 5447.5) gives -1.3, 28.6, 32.2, 30.2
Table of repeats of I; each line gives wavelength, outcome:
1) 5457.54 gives 27.56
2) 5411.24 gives 31.18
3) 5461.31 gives 21.15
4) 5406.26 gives 27.94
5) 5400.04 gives 32.68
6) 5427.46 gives 35.4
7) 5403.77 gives 33.26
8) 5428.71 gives 31.62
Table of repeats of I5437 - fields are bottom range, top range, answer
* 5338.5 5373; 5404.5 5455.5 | 1.05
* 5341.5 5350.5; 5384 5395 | 1.14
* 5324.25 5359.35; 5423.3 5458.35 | 1.04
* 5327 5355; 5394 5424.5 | 1.11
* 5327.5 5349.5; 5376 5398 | 1.14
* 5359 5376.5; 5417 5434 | 1.09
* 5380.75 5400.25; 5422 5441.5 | 1.04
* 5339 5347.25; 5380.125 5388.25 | 1.20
